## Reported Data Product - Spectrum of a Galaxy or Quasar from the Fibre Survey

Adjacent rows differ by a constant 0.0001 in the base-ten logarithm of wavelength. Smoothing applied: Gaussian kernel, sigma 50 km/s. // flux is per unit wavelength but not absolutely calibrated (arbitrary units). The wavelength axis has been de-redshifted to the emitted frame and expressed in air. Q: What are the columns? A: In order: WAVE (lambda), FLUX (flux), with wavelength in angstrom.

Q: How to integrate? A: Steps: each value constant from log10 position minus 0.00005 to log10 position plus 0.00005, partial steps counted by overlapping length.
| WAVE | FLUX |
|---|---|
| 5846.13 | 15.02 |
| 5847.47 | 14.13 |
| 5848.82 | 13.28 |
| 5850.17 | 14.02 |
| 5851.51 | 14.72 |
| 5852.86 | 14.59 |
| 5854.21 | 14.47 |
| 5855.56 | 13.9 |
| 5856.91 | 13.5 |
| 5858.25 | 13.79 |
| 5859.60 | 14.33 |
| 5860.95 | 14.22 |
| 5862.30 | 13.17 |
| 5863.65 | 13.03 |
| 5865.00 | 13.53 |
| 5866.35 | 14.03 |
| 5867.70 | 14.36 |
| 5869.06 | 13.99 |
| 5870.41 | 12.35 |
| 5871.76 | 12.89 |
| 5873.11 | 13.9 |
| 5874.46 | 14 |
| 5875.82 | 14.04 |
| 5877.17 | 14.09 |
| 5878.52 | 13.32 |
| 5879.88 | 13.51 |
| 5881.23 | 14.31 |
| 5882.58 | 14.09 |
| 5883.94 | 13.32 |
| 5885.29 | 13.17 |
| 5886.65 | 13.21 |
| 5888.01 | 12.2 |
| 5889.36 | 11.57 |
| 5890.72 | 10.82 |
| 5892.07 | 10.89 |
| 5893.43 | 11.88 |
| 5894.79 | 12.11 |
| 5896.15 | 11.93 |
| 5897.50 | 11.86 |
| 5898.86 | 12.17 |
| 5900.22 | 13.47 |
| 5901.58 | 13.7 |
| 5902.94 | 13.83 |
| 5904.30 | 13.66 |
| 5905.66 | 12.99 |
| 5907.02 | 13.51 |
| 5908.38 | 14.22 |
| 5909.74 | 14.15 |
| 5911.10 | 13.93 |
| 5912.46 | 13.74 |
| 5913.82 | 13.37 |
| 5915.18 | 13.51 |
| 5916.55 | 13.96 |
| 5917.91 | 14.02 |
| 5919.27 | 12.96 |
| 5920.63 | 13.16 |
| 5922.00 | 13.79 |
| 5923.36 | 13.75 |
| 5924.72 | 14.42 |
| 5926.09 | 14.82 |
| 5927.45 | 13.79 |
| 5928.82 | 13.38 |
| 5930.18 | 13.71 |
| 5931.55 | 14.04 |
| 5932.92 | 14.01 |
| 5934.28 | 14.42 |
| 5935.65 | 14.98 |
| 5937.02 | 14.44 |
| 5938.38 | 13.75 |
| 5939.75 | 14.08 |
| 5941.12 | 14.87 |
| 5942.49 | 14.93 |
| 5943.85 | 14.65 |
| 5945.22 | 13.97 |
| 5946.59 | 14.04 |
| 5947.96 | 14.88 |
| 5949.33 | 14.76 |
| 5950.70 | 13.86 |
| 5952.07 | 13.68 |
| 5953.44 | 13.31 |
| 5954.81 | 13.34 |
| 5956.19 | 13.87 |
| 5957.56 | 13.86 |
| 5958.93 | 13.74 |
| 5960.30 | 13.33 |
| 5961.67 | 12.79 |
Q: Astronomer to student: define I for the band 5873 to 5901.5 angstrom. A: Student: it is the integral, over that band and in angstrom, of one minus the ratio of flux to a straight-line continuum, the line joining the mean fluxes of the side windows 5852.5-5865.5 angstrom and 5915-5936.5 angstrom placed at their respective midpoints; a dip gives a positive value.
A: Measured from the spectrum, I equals 2.12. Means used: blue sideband 13.8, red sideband 13.9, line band 12.8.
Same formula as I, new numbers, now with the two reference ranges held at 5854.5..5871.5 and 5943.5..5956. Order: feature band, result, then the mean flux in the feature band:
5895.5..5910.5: 0.7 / 13.2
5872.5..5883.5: -0.1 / 13.9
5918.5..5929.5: 0.1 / 13.8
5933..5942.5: -0.3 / 14.4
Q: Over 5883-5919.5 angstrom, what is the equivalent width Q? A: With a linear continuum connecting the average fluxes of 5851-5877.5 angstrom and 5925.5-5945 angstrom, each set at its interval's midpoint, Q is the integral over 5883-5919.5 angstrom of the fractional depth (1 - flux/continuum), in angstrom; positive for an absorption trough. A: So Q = 2.8 angstrom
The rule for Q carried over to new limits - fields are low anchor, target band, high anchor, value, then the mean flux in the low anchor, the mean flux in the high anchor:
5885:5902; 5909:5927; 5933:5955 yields -0.9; 12.2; 14.3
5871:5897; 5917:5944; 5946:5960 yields -1.0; 12.9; 13.9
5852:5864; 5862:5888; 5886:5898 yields -1.4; 13.9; 11.8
